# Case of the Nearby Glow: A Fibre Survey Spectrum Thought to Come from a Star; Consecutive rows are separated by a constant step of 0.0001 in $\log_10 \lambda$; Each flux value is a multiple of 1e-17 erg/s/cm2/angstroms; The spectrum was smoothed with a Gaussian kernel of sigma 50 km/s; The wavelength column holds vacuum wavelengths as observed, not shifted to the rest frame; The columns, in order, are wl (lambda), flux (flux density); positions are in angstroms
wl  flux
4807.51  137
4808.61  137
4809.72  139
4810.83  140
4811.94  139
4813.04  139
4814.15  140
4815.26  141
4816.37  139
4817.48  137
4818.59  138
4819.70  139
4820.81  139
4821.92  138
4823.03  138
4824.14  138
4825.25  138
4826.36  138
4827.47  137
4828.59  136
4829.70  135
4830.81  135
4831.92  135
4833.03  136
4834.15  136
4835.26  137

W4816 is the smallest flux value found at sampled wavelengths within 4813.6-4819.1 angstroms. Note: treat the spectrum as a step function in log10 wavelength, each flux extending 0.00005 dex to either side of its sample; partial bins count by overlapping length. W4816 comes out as 137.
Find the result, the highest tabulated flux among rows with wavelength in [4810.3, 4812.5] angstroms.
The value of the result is 140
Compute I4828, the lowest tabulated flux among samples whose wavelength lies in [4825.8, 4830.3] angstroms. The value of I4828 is 135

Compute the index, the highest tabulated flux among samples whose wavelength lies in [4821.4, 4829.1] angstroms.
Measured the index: 138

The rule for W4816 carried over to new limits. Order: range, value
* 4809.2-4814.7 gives 139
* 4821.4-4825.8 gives 138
